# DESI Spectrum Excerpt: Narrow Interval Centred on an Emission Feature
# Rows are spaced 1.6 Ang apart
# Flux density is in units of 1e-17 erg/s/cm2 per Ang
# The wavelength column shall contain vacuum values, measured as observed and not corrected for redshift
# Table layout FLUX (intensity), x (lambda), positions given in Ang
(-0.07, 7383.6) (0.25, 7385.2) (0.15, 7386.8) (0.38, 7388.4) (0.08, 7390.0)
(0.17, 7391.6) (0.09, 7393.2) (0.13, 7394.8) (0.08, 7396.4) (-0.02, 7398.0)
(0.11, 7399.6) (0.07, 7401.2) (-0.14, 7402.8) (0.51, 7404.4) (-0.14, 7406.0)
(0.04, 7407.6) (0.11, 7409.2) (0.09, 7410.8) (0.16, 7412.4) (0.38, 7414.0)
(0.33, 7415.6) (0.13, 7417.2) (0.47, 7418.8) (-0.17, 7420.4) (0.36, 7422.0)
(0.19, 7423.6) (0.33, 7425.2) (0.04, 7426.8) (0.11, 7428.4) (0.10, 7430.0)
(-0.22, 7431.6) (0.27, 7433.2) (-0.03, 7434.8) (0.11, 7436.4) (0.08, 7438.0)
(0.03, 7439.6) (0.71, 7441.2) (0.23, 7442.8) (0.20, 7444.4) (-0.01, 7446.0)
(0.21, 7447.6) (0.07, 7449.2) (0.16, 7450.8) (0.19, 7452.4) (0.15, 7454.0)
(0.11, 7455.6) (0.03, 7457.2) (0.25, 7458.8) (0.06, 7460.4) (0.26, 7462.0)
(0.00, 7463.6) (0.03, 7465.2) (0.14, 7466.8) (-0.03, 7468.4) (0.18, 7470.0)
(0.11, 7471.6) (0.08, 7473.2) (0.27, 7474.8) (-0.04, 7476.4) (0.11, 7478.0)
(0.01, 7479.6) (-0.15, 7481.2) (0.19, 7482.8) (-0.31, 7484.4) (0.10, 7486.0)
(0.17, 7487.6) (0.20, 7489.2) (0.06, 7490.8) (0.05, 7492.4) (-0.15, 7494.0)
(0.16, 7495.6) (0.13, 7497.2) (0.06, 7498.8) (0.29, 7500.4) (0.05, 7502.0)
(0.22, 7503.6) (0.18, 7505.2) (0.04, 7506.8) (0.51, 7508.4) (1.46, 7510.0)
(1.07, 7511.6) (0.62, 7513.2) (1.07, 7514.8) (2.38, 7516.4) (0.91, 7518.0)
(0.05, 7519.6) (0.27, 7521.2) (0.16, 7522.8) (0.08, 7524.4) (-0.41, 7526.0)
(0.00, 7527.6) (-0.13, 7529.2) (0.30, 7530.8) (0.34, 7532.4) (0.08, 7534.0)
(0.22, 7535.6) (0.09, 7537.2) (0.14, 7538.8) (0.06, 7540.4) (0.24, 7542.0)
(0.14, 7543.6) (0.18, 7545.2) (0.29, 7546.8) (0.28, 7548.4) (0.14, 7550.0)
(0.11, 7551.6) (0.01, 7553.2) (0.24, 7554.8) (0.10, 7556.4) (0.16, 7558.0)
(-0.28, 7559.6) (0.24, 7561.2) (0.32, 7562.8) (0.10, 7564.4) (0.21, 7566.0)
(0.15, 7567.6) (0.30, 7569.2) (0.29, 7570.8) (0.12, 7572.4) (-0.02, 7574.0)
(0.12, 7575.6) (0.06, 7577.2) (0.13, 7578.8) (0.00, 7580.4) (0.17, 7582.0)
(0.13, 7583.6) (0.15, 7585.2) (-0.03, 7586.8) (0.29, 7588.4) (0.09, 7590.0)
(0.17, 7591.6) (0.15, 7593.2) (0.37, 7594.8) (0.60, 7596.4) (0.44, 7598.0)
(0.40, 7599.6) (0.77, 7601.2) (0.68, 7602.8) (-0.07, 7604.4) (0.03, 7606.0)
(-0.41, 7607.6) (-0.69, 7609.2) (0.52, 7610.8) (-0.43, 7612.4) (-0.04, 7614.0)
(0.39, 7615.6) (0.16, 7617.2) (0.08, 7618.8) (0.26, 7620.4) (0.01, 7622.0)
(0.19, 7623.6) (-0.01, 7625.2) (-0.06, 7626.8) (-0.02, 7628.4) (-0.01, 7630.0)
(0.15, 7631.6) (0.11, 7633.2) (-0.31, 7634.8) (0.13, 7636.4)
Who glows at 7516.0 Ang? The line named [O II] 3727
